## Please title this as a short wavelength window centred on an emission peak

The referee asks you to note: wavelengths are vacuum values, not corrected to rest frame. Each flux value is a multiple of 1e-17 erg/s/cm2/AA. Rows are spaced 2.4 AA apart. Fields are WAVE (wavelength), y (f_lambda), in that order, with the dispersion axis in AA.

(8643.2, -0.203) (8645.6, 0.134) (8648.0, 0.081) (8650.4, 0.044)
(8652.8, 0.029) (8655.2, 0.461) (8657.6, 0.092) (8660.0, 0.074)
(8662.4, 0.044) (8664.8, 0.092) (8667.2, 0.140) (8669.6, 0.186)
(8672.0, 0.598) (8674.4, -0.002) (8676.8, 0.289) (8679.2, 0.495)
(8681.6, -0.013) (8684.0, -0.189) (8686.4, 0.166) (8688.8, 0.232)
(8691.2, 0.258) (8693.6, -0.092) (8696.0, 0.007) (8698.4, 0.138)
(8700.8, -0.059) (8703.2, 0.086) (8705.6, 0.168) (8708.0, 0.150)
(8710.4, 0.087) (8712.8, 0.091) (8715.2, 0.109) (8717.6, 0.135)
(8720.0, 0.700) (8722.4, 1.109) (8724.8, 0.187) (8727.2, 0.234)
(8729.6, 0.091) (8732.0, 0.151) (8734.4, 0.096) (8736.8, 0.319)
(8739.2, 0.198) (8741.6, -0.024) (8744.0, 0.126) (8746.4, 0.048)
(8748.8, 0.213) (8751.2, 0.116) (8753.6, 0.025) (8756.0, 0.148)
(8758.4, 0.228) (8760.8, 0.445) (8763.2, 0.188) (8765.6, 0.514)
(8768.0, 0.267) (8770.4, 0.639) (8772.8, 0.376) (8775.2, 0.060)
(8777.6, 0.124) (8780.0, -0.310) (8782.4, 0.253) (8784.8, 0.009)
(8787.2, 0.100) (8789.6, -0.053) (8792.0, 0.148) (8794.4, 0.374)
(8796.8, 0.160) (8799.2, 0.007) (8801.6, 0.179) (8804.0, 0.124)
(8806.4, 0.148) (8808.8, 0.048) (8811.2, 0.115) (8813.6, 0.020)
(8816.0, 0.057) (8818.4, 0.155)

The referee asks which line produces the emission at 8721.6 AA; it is [O III] 5007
